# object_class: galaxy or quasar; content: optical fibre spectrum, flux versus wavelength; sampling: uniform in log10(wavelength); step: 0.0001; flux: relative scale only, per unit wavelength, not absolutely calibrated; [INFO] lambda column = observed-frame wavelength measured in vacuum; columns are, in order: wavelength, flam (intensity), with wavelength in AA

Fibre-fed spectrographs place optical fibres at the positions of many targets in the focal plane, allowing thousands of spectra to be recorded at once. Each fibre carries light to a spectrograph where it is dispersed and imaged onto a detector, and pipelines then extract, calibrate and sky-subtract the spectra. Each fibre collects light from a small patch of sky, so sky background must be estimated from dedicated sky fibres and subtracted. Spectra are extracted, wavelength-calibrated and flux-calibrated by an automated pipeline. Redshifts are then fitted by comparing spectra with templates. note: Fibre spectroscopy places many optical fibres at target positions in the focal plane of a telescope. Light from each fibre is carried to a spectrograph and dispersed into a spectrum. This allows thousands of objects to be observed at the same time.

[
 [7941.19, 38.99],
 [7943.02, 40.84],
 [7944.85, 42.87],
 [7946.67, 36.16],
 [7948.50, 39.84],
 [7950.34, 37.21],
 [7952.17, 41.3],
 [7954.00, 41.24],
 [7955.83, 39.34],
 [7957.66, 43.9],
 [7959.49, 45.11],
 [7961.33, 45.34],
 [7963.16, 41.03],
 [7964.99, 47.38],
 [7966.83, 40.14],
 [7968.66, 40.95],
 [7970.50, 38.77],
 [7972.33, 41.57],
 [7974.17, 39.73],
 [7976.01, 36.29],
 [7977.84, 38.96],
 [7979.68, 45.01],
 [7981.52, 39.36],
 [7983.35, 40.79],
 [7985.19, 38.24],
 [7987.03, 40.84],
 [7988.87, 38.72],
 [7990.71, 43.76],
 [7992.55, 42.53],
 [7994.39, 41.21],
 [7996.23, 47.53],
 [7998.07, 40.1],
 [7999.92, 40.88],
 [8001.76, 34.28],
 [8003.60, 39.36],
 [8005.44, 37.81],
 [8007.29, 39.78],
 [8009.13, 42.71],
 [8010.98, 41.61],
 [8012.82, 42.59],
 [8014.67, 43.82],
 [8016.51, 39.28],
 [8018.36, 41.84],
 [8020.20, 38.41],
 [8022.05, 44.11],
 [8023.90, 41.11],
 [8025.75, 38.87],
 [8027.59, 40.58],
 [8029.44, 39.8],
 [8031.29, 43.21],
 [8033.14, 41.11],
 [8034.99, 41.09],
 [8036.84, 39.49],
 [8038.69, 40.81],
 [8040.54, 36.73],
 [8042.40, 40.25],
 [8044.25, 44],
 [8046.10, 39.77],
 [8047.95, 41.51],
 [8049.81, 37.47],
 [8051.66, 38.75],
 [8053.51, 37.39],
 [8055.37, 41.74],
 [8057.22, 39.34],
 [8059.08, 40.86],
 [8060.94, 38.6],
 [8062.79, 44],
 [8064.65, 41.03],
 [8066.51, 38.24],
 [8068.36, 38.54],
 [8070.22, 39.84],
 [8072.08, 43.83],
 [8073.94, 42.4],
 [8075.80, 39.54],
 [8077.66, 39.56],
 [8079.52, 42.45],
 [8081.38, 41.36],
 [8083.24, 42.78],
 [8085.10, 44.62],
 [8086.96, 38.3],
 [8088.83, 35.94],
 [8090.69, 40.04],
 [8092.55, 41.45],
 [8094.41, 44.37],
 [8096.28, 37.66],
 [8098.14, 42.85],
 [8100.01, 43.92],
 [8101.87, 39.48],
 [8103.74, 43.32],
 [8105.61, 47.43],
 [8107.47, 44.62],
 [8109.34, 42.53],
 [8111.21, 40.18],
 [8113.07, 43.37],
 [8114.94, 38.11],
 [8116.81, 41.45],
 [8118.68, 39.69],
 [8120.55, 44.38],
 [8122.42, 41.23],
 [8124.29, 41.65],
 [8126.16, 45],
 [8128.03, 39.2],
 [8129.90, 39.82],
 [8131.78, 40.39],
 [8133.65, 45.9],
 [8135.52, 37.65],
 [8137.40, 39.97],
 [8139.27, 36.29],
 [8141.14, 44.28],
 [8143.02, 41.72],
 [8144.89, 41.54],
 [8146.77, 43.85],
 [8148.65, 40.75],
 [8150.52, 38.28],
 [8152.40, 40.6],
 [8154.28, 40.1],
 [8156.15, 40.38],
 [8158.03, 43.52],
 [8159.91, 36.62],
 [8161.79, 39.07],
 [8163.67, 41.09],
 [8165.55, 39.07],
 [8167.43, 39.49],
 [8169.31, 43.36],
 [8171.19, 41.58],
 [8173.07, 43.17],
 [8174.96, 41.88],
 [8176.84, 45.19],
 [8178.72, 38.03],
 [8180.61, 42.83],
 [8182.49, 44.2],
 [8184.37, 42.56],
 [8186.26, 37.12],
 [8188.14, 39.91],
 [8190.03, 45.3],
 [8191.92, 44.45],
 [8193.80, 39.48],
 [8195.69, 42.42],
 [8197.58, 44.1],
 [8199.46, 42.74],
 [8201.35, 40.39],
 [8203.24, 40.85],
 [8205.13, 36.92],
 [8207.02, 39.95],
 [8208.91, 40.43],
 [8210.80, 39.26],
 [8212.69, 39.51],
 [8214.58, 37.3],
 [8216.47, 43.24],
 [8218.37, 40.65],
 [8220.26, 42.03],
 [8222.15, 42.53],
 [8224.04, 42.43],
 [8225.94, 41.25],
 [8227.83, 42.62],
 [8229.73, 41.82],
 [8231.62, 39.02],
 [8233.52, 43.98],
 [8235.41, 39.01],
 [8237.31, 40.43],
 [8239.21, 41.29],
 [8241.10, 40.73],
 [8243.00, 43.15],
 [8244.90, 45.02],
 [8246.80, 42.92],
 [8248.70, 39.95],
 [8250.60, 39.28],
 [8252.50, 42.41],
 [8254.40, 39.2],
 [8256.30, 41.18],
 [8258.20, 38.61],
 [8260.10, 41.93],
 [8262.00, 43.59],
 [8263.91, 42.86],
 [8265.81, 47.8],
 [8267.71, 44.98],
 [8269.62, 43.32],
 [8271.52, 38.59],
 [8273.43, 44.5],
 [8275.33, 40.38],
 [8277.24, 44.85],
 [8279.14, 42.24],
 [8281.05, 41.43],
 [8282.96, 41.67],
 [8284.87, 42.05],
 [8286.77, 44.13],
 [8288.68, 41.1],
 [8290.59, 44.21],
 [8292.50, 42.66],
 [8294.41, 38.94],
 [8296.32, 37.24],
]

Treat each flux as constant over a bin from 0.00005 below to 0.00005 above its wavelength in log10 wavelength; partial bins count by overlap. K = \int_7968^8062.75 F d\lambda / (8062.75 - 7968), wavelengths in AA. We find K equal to 40.5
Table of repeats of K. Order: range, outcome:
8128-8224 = 41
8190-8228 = 41.2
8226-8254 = 41.5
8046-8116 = 41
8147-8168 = 40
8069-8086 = 41.8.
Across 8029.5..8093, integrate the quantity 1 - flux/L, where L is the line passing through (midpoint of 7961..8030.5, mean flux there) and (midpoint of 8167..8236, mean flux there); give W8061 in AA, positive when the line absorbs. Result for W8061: 0.9 AA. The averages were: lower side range 40.9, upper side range 41.4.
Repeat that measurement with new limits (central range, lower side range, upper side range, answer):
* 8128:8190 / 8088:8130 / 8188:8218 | 0.54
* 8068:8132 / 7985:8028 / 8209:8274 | -0.51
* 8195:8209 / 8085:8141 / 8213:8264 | 0.13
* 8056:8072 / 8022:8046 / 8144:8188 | 0.19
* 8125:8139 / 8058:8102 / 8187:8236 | 0.04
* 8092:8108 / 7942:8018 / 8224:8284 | -0.54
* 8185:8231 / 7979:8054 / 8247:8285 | 0.68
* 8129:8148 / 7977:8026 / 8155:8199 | 0.12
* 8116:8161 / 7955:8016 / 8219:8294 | 0.73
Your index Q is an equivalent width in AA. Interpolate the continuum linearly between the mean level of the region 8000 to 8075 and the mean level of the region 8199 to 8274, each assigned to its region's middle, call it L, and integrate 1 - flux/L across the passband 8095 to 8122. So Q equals -0.9 AA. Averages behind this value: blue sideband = 40.4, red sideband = 41.4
